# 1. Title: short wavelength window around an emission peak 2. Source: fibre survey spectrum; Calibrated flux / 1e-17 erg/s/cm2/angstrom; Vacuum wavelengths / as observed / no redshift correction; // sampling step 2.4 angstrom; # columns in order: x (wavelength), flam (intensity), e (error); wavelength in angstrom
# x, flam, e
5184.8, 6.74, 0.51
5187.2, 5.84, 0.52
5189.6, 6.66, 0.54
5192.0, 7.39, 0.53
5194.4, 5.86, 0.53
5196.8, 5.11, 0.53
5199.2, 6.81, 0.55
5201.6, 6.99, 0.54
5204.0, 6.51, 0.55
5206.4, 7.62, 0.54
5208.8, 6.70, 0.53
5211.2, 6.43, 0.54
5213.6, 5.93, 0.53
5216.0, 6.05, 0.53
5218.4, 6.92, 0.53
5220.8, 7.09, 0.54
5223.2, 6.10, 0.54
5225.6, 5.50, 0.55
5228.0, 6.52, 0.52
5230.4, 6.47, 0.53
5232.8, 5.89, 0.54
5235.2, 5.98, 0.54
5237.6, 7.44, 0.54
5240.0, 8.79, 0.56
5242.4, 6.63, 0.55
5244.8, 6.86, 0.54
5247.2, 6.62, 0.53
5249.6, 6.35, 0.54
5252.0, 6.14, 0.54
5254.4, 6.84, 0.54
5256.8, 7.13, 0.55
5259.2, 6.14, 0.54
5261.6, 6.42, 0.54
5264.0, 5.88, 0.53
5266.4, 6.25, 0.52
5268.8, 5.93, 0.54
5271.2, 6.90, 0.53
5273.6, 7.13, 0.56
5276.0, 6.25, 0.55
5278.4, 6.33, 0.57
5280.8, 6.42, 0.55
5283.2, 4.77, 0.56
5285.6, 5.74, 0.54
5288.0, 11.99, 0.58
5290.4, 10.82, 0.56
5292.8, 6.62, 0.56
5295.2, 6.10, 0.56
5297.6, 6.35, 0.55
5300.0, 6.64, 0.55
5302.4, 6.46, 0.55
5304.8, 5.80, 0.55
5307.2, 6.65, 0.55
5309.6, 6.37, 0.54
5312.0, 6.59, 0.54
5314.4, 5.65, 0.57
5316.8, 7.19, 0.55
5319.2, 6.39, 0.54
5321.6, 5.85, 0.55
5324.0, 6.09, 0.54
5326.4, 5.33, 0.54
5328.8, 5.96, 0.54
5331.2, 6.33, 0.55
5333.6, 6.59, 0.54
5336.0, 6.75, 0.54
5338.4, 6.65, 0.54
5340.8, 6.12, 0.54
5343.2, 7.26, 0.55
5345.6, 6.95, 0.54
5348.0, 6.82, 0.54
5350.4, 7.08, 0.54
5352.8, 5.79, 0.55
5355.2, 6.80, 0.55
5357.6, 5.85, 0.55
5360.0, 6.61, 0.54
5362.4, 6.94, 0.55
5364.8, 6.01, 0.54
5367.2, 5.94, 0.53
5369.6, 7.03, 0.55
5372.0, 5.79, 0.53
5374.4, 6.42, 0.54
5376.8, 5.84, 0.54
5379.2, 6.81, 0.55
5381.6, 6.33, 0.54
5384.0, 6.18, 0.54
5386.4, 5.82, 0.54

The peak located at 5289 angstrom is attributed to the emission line [O III]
